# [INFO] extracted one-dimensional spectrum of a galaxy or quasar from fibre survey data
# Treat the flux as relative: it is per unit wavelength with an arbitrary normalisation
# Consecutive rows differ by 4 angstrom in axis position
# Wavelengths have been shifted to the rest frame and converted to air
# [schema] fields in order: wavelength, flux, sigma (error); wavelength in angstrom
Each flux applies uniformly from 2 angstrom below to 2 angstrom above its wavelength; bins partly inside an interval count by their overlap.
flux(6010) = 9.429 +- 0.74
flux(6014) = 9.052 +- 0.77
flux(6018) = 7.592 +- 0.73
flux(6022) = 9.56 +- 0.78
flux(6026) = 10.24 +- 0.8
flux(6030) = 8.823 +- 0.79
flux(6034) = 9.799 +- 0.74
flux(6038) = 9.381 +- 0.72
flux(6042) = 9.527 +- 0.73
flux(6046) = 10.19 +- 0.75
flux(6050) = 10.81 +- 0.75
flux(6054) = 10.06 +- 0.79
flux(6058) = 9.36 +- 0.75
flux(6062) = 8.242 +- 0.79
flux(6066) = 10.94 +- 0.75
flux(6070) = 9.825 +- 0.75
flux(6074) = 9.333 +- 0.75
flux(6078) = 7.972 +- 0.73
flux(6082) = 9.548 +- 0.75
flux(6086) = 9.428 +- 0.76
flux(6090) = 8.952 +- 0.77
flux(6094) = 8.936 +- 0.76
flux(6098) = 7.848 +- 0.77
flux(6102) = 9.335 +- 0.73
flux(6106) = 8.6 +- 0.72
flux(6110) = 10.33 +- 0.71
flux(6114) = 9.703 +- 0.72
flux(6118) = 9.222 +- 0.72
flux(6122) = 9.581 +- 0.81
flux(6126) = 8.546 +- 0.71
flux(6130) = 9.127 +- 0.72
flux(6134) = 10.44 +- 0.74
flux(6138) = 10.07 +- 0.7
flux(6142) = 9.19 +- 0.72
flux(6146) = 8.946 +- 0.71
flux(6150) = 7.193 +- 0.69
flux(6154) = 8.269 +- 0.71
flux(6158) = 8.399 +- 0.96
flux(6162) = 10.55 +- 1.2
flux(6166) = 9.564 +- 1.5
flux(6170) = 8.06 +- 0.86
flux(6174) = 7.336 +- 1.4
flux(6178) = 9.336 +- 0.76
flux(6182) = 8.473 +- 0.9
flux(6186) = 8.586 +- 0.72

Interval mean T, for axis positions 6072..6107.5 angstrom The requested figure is 8.89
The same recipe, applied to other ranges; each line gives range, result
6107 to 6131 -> 9.4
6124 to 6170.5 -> 9.06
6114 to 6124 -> 9.46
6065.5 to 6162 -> 9.16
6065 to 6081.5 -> 9.43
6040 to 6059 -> 10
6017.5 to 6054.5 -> 9.66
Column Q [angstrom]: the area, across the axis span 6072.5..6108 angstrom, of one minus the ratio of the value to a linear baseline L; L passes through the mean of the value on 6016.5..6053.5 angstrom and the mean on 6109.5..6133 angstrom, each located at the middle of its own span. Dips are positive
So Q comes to 2.23 angstrom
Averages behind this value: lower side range 9.59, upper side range 9.4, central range 8.88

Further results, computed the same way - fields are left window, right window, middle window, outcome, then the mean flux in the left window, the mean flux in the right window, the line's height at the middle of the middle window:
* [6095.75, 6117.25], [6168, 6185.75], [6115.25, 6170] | -2.47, 9.16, 8.33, 8.74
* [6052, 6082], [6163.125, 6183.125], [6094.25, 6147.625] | -1.66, 9.4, 8.64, 9.02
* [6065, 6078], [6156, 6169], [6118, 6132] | 0.58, 9.65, 9.39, 9.5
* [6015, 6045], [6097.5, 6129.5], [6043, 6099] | -1.00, 9.3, 9.21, 9.25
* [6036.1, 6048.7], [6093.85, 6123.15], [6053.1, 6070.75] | -0.10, 9.76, 9.2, 9.6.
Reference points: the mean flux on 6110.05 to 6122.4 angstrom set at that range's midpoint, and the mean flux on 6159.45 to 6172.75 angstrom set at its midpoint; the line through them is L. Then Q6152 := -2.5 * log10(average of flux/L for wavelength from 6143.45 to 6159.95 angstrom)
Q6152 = 0.14 mag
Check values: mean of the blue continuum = 9.62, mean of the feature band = 8.23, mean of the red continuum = 9.23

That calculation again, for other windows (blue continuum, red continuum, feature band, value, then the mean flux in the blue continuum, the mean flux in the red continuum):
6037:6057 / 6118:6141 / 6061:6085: 0.05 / 9.99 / 9.51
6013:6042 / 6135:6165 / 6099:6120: -0.03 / 9.23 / 9.02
